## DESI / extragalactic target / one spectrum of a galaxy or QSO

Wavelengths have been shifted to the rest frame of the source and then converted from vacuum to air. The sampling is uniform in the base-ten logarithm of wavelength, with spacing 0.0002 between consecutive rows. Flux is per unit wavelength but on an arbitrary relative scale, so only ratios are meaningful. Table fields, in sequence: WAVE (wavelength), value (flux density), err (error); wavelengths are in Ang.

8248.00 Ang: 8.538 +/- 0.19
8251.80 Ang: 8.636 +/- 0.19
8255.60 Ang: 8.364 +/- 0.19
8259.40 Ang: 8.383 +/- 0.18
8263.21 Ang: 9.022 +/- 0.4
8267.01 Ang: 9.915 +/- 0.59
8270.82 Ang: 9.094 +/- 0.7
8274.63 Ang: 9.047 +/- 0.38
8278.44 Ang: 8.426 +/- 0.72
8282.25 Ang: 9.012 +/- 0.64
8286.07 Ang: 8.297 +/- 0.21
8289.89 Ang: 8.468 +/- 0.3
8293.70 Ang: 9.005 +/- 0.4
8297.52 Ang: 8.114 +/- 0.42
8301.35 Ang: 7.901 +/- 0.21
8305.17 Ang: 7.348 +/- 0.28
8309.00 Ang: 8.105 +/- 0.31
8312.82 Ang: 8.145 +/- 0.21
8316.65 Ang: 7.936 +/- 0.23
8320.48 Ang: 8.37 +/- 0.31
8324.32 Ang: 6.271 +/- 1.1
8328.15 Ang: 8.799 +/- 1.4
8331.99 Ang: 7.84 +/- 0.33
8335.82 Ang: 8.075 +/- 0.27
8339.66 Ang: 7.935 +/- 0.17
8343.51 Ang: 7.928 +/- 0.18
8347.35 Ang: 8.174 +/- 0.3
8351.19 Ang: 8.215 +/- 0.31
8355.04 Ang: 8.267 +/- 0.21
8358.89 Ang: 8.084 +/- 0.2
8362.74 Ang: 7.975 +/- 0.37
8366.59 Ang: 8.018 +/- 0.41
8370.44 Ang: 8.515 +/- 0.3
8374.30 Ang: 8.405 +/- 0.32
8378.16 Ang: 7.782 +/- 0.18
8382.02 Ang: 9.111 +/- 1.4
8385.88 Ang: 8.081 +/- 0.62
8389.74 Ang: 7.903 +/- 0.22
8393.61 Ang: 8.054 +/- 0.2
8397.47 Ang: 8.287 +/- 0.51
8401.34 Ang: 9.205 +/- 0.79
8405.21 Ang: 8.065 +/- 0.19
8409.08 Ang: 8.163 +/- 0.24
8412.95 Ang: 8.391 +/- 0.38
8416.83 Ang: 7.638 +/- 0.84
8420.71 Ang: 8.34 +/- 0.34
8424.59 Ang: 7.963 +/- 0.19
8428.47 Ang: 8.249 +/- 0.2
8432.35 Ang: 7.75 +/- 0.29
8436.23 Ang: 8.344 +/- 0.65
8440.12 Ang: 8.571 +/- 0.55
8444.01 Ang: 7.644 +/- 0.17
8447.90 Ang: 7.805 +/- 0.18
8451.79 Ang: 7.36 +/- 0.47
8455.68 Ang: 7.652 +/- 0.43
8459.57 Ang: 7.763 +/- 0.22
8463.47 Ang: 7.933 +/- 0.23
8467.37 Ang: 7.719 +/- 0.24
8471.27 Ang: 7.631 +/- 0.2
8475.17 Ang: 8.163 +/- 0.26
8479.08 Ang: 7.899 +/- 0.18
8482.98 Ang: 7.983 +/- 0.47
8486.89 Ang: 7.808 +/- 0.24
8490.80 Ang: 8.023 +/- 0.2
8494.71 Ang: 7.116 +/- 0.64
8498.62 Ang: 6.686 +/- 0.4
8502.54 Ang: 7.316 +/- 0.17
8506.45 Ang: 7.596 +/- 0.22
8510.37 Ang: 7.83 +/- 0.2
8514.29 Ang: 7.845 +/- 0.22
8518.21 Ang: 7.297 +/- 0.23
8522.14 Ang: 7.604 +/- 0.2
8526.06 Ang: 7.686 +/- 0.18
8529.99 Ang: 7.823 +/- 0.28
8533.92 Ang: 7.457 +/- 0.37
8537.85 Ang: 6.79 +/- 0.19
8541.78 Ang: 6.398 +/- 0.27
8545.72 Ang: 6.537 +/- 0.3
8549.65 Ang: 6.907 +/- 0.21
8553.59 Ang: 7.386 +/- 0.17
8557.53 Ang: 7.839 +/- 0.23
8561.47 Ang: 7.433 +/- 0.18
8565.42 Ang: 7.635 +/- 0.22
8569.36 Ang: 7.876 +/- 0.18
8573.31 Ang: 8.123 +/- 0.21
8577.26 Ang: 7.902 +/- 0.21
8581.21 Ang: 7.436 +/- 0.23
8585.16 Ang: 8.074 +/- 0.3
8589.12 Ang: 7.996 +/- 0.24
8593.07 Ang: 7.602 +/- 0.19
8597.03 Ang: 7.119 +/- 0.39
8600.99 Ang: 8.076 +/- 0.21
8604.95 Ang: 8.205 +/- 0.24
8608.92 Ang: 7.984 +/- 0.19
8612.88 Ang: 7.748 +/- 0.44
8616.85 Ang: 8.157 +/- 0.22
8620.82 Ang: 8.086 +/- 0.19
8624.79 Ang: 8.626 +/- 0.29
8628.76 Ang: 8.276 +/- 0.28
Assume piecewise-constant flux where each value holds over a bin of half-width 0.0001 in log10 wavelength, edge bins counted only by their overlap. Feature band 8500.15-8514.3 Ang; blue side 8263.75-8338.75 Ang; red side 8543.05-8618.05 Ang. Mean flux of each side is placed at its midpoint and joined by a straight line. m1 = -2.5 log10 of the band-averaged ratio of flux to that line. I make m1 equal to 0.04 mag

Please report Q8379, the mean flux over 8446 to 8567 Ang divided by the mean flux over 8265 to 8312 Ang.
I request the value 0.9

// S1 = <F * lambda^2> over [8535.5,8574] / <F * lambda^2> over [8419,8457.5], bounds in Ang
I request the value 0.94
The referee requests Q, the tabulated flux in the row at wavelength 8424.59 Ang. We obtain 7.963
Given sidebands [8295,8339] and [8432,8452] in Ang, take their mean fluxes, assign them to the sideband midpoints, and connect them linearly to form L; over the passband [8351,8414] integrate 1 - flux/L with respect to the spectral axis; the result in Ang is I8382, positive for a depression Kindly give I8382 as -2.5 Ang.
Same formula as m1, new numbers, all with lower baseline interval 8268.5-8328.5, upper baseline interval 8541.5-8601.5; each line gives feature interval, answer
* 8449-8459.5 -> 0.038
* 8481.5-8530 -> 0.020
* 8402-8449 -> -0.025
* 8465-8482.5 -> -0.009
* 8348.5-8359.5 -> -0.011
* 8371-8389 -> -0.037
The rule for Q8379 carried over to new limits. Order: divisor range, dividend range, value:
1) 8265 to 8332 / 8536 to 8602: 0.89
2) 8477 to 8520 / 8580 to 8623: 1.04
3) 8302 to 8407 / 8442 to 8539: 0.94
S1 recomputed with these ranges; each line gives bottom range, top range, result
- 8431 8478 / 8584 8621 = 1.04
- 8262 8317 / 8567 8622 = 0.99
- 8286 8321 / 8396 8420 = 1.04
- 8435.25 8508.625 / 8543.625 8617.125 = 1.02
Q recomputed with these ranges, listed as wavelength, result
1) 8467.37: 7.719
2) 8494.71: 7.116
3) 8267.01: 9.915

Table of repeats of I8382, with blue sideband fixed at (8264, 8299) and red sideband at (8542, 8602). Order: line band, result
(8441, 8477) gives 1.3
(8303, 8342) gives 3.5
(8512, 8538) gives 0.7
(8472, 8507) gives 1.3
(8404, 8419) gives 0.4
